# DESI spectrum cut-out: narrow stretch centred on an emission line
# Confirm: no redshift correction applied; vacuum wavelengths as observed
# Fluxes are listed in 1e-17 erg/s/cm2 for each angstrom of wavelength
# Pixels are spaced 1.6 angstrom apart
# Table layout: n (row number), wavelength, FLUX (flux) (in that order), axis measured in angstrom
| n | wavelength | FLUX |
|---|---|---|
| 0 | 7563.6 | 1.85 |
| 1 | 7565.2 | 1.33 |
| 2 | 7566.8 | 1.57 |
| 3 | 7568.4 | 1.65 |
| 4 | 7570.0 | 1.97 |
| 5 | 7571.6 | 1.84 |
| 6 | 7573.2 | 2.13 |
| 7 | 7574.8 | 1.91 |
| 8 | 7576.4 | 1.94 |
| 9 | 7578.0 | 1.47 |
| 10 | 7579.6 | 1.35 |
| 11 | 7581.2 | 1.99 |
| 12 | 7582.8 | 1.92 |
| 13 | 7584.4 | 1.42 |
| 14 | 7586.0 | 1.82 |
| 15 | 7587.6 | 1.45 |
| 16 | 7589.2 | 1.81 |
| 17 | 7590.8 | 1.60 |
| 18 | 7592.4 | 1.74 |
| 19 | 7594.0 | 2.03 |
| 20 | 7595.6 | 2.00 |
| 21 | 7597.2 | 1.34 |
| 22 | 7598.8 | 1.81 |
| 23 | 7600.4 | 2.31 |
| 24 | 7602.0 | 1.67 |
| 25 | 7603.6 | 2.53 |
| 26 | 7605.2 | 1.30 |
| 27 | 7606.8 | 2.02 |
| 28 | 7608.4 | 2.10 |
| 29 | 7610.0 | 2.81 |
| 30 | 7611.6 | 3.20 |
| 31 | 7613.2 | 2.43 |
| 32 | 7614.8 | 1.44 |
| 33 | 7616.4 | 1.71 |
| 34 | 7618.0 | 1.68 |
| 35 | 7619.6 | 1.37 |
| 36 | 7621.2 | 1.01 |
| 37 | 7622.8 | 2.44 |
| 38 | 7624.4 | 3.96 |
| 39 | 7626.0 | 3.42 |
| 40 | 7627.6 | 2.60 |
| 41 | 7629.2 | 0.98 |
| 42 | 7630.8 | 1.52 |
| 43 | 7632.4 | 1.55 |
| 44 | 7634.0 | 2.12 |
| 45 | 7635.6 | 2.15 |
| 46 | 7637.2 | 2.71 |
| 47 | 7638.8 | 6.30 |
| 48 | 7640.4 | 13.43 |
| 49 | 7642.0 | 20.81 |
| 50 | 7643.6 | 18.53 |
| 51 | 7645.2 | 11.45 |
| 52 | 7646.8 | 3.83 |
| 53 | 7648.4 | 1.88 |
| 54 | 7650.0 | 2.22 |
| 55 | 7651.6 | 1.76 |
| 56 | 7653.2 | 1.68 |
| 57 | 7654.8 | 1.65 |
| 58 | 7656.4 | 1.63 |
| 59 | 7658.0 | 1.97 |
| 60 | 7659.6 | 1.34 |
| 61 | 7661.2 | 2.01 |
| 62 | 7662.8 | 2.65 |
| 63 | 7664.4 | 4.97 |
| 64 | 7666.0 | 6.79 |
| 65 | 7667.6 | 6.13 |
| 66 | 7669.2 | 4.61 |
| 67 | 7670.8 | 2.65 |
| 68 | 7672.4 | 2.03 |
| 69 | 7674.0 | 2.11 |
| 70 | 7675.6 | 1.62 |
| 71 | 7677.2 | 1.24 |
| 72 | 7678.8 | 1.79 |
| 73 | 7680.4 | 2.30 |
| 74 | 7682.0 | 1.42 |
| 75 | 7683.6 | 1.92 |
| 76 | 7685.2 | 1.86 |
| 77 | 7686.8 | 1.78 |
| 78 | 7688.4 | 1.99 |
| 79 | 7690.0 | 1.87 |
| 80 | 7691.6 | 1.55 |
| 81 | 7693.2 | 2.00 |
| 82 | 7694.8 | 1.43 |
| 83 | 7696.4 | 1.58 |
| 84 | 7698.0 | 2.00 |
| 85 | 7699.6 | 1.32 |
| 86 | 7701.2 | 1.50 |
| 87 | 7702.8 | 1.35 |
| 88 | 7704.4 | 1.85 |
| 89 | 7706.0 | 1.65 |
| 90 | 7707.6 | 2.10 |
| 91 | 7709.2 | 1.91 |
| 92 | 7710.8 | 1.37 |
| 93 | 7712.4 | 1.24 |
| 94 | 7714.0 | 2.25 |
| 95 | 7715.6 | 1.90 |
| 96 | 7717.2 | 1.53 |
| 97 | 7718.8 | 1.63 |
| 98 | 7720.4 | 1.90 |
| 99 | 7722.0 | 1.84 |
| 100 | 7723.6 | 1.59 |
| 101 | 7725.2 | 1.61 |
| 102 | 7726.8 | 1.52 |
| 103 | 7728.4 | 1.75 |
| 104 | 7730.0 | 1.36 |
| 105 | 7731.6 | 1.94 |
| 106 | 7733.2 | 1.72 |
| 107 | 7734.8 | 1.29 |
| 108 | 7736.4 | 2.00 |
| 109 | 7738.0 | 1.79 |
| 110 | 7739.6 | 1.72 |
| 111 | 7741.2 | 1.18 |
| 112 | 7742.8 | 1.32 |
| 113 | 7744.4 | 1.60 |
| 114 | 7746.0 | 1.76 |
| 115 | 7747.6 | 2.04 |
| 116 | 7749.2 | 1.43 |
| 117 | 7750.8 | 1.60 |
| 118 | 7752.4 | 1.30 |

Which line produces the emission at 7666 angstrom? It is [N II]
